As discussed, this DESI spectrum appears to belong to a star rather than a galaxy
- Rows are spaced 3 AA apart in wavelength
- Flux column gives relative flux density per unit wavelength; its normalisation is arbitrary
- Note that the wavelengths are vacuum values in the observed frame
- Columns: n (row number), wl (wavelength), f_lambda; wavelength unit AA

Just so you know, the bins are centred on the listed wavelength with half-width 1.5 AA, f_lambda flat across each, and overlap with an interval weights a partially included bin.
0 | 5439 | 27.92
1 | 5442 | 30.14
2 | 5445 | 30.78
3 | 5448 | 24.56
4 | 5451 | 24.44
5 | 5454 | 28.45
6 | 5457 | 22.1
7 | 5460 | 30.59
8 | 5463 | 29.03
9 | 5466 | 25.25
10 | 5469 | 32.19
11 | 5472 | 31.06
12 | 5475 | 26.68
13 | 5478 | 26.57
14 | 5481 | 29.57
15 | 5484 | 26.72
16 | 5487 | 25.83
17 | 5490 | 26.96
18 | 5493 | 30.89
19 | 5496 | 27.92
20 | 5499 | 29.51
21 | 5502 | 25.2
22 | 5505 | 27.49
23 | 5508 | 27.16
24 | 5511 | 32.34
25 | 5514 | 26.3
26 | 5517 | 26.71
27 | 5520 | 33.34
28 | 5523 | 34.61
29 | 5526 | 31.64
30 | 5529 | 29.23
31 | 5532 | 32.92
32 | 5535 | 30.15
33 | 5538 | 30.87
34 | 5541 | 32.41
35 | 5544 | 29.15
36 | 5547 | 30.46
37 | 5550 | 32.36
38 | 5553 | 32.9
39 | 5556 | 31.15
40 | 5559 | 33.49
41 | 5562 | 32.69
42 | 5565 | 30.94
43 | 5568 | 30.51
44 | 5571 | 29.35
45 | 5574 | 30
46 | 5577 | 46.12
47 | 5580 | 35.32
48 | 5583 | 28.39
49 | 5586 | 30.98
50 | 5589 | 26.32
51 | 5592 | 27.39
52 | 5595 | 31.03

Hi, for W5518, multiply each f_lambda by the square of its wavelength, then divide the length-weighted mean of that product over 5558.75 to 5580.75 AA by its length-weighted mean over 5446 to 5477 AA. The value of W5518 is 1.3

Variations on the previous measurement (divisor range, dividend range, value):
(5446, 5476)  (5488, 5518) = 1.03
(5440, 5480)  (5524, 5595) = 1.17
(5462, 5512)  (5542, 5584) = 1.18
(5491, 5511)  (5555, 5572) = 1.13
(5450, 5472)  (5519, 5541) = 1.18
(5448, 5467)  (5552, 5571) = 1.24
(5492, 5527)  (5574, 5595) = 1.12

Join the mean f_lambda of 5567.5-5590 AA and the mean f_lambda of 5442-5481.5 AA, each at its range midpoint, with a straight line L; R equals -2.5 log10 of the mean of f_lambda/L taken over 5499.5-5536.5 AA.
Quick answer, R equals 0.01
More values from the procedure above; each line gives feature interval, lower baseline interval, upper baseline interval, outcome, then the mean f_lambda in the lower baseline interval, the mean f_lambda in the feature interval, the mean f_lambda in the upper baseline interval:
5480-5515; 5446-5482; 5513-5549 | 0.04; 27.6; 28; 30.7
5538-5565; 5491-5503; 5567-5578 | 0.02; 28.5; 31.7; 33.6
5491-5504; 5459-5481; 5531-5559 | 0.05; 28.8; 28.3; 31.5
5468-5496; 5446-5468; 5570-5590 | -0.02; 26.6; 28.4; 32.6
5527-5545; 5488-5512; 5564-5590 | -0.03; 28.3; 30.9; 32.1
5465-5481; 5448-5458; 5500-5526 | -0.08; 25.1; 28.6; 29.3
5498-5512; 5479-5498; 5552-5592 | 0.02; 28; 28.2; 32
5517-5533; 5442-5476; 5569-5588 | -0.04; 27.9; 31.8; 33.1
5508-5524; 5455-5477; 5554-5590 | -0.01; 28.1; 30.2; 32.2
